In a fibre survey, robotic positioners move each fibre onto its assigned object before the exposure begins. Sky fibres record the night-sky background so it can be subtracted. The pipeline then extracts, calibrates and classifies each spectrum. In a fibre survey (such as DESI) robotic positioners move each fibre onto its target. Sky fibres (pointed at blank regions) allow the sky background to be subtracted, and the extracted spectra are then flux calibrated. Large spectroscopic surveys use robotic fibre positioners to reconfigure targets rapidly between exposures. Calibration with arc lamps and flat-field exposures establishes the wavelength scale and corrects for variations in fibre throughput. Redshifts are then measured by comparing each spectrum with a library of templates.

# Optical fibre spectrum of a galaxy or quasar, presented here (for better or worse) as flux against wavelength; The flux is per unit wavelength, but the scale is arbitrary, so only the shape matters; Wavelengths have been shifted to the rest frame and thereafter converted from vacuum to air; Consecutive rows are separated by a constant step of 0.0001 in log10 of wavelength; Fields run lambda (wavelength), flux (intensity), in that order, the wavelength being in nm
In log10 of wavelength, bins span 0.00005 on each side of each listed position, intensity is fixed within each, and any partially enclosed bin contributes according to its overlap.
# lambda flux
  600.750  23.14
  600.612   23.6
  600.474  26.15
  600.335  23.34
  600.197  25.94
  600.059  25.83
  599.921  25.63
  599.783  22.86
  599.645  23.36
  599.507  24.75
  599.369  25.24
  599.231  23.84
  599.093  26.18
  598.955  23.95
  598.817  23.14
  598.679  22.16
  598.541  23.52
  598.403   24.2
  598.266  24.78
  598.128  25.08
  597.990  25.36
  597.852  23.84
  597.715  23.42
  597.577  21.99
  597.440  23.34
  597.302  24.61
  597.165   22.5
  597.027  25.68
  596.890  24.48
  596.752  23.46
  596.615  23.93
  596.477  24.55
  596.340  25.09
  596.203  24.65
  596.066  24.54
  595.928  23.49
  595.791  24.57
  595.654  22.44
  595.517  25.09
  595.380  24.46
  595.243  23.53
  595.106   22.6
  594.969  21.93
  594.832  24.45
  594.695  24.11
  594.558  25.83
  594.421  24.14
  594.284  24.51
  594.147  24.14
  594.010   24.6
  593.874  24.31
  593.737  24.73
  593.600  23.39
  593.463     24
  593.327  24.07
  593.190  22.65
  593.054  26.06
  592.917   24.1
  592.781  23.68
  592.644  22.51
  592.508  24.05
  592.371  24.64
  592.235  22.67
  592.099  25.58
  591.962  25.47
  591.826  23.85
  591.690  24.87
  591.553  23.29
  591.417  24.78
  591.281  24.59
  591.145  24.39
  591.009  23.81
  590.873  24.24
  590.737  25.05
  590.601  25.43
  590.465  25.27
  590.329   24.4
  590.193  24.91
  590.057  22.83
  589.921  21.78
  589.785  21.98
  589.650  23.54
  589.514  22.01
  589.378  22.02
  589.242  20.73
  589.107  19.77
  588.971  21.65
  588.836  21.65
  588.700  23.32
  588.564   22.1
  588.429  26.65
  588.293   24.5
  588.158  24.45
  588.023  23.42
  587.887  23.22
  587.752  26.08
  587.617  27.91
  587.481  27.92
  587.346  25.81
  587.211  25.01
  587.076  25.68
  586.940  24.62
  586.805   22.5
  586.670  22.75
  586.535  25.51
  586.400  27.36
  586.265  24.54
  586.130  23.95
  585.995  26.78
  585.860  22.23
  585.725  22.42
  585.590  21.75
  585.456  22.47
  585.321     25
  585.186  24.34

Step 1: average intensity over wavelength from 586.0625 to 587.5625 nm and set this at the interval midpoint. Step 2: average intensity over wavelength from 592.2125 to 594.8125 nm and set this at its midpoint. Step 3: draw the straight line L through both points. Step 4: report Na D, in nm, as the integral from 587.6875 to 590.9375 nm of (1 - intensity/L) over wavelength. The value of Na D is 0.18 nm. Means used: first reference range 25.1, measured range 23.4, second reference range 24.1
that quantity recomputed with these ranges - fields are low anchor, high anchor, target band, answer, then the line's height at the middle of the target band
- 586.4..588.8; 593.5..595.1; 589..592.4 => 0.12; 24.5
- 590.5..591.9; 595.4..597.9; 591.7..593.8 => 0.02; 24.3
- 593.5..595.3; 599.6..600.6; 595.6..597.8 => 0.03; 24.3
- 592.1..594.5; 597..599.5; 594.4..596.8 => 0.00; 24.1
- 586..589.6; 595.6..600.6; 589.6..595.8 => 0.02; 24.1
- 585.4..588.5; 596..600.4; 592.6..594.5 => 0.03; 24.4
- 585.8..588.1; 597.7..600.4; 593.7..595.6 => 0.03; 24.6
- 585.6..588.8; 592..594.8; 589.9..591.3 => 0.00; 24.4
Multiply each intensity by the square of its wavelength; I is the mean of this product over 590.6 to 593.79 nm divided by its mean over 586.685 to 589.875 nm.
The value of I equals 1.03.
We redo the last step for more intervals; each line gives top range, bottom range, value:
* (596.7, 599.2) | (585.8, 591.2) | 1.03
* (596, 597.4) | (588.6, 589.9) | 1.14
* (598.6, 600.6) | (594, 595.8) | 1.03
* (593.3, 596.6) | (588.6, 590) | 1.13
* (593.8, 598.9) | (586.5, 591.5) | 1.03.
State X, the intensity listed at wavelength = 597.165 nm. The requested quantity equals 22.5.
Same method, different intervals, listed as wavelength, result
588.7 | 23.32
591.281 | 24.59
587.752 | 26.08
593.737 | 24.73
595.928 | 23.49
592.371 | 24.64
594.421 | 24.14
